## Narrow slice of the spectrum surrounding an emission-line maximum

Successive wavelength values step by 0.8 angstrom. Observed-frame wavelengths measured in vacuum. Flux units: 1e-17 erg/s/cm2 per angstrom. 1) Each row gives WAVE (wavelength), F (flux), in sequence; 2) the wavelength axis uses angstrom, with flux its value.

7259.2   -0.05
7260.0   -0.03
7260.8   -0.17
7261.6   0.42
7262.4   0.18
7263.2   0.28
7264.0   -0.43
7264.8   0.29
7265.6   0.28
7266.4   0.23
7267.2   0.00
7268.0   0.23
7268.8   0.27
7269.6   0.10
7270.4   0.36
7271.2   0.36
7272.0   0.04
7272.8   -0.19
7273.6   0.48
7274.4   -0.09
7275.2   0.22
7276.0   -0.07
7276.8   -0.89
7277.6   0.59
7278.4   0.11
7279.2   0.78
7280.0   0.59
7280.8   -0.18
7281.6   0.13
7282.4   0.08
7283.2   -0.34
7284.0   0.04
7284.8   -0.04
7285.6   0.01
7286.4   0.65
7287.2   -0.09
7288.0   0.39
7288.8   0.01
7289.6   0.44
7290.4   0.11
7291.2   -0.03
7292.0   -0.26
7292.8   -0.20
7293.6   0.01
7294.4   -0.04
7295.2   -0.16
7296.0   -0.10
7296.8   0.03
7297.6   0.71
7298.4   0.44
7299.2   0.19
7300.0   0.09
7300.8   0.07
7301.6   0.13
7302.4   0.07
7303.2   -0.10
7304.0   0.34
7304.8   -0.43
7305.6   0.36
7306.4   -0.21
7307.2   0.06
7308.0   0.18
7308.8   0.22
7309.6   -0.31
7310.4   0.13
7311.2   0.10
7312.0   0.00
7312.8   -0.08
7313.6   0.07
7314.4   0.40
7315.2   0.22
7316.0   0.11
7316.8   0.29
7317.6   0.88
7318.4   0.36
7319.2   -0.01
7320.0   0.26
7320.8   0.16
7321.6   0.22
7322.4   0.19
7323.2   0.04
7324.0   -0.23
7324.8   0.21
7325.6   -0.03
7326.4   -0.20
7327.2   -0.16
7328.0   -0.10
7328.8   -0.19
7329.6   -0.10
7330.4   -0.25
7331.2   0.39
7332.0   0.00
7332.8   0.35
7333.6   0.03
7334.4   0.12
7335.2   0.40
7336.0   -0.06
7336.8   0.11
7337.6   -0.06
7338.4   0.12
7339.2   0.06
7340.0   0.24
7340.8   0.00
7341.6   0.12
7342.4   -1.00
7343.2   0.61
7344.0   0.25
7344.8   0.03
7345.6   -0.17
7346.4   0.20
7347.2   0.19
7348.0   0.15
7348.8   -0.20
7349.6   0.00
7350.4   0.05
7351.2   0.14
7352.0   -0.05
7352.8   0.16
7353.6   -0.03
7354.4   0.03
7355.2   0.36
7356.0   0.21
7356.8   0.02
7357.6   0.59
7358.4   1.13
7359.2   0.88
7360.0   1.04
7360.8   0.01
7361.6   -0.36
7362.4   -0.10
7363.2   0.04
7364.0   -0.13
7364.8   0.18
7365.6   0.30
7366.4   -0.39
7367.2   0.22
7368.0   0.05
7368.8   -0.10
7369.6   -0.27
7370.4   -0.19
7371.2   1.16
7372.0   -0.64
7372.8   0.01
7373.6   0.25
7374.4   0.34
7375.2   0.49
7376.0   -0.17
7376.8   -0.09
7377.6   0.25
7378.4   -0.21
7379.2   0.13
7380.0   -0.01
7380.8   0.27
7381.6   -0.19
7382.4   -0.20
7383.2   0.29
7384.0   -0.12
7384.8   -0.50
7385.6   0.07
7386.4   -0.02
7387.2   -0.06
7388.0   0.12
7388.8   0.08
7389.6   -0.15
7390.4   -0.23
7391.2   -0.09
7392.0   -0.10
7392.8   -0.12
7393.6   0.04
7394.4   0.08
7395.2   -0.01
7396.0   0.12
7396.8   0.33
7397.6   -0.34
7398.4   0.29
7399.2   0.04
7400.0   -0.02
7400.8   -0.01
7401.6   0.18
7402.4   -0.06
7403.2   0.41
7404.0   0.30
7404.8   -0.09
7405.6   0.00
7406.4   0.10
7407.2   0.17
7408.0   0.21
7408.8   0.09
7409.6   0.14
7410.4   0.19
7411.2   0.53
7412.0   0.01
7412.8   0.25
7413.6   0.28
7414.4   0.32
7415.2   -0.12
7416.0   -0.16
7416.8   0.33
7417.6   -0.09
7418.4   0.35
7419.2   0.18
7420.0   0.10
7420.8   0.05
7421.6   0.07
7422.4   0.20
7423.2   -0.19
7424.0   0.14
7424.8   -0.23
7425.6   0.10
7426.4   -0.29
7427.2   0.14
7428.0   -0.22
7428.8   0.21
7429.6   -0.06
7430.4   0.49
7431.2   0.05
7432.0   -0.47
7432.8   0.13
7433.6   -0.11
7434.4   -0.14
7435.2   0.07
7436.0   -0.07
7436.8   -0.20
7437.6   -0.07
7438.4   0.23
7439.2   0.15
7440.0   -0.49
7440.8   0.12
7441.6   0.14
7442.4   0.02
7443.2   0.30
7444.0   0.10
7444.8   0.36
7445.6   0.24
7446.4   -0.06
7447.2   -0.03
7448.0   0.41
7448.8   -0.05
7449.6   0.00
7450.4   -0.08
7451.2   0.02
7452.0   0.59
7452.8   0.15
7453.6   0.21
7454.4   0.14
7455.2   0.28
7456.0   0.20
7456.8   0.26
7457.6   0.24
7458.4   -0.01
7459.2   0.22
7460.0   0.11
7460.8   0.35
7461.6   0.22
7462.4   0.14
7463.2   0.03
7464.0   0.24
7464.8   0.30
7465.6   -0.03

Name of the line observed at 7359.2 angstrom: [O III] 5007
